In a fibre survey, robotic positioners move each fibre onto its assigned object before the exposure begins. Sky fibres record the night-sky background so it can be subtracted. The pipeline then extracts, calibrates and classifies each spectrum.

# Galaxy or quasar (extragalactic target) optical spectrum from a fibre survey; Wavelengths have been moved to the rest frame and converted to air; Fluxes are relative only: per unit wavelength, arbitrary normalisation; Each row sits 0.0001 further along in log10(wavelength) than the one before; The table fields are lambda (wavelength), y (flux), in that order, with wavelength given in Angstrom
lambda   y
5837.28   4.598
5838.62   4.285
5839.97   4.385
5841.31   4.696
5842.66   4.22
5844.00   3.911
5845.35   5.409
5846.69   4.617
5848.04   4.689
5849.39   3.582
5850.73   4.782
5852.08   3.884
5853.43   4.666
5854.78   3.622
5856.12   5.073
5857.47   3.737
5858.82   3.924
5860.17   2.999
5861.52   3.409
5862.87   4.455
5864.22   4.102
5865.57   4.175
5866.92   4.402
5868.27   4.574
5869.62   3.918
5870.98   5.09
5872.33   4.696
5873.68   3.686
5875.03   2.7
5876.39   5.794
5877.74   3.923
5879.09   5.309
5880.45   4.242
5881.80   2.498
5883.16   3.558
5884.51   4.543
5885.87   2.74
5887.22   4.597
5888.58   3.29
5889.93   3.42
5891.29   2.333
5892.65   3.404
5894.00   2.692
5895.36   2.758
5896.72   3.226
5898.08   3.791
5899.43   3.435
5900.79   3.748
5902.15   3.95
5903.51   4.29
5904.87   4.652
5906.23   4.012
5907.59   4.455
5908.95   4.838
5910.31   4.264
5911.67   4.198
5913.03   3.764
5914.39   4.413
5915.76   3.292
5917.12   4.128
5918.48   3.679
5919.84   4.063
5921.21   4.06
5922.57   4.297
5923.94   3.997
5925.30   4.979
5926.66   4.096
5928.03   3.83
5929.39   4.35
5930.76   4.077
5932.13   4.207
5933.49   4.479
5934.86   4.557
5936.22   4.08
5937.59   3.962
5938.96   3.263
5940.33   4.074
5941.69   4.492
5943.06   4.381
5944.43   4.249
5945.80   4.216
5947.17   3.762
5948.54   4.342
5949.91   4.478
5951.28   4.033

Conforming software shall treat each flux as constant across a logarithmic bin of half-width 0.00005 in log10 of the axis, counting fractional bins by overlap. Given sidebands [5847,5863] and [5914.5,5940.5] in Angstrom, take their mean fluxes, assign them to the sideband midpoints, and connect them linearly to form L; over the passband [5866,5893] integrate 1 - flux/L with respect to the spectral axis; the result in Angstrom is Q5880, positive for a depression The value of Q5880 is 0.9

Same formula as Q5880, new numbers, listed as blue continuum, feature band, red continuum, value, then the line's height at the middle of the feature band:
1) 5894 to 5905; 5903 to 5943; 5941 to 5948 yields -2.5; 3.94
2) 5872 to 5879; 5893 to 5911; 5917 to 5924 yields 1.2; 4.11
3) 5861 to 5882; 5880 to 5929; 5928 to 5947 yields 4.3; 4.19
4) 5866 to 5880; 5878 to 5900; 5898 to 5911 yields 4.0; 4.28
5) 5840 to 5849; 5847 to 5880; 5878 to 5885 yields 0.3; 4.27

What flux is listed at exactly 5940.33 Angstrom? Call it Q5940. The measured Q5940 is 4.074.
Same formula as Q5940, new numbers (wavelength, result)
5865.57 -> 4.175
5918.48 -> 3.679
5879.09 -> 5.309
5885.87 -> 2.74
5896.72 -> 3.226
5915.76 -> 3.292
